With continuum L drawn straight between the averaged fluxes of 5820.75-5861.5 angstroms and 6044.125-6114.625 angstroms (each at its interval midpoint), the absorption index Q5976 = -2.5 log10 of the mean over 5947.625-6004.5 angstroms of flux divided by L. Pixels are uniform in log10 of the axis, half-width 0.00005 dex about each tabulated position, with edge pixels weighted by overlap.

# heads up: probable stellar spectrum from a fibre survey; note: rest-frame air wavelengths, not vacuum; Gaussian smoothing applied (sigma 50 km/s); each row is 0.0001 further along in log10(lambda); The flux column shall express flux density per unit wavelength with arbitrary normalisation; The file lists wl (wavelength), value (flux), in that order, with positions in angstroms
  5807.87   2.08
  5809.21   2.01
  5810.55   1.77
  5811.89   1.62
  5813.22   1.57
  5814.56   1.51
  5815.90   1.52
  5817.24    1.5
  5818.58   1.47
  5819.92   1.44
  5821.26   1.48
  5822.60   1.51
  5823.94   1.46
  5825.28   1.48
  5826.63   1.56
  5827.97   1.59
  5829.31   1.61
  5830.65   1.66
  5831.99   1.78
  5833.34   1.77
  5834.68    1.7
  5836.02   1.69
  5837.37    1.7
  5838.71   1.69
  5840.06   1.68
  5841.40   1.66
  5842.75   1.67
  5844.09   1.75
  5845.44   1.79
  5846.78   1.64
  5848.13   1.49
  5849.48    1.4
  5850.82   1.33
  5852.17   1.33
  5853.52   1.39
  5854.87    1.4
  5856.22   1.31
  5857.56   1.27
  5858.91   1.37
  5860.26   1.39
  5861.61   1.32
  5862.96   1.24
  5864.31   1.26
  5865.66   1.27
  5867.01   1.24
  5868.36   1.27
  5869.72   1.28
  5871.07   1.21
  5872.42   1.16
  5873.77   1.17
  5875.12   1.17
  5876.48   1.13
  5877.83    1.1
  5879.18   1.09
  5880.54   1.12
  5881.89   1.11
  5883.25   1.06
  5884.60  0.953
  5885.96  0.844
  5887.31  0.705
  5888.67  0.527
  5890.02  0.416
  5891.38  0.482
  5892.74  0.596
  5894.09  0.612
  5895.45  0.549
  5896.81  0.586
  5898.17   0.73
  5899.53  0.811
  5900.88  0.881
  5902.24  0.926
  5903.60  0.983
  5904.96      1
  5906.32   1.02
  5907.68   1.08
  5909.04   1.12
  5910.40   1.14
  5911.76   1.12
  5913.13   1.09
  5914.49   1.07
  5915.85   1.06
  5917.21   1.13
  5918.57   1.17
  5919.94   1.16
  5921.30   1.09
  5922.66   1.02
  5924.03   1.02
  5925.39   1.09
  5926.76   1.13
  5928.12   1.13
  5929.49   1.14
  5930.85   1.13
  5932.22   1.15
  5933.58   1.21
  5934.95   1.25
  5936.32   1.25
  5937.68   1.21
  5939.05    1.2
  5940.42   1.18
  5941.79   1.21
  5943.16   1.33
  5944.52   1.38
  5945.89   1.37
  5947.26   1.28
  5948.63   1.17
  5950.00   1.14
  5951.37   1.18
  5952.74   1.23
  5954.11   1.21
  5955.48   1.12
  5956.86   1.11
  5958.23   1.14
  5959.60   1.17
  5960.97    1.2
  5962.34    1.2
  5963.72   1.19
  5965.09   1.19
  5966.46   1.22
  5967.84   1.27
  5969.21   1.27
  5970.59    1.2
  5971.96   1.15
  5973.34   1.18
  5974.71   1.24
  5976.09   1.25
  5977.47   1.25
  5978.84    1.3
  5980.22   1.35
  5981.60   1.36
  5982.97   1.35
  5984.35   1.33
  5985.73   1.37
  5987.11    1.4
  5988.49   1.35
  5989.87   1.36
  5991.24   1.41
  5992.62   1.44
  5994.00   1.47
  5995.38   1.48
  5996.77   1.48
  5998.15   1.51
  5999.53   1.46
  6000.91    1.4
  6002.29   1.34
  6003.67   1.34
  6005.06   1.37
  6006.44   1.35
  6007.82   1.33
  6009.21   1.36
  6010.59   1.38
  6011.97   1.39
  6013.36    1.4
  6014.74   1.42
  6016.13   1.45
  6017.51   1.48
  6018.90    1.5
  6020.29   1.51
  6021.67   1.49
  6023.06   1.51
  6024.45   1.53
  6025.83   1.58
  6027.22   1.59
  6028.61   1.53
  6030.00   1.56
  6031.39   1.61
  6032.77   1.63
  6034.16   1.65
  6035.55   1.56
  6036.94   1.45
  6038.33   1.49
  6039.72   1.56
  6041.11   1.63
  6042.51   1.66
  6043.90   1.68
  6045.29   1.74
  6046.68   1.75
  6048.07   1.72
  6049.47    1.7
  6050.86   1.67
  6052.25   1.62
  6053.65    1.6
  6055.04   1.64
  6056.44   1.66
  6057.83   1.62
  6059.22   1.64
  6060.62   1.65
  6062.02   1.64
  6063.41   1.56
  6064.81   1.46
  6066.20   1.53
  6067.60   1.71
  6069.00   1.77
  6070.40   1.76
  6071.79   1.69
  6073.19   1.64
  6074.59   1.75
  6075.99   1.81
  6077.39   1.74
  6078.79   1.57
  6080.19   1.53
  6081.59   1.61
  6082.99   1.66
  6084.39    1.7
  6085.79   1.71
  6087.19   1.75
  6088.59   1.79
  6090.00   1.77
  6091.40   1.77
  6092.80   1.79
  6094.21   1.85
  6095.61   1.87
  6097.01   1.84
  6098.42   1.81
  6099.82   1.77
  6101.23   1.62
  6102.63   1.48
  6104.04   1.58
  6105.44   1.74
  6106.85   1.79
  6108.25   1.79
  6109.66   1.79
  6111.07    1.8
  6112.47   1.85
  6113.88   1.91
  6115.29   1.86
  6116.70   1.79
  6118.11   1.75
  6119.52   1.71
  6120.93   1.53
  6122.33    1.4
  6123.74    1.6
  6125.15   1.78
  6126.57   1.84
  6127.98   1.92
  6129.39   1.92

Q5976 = 0.261 mag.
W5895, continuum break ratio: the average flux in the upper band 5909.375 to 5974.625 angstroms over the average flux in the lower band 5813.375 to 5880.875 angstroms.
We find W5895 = 0.8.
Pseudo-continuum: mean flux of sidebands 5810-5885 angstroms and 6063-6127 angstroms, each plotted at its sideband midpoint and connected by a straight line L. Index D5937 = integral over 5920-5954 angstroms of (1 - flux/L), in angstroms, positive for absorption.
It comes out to 7.7 angstroms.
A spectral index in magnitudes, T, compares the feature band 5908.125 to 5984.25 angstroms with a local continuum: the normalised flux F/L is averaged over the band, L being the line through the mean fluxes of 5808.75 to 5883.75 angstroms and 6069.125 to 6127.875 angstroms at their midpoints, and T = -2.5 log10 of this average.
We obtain 0.29 mag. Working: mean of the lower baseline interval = 1.45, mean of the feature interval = 1.19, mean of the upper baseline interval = 1.73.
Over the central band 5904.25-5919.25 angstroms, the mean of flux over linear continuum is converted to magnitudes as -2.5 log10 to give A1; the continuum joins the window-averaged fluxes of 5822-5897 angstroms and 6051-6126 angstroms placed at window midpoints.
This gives 0.25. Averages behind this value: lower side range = 1.28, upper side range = 1.7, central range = 1.09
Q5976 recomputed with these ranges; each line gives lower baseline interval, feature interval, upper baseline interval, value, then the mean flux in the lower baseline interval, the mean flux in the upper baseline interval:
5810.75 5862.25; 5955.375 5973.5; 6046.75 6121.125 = 0.341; 1.54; 1.71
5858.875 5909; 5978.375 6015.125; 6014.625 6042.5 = 0.023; 0.987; 1.54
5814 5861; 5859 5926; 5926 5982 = 0.341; 1.54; 1.21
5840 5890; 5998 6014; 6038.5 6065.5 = 0.121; 1.26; 1.64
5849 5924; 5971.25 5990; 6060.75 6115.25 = 0.053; 1.06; 1.72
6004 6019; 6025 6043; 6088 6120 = -0.062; 1.4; 1.77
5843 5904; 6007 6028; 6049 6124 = 0.034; 1.11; 1.7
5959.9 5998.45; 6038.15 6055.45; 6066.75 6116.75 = -0.059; 1.31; 1.74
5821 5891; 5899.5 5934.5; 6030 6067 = 0.308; 1.34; 1.62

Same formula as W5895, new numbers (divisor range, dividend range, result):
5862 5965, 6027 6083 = 1.52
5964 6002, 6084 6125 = 1.30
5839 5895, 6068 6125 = 1.44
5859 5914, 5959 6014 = 1.33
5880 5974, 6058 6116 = 1.61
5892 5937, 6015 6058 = 1.57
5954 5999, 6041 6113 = 1.32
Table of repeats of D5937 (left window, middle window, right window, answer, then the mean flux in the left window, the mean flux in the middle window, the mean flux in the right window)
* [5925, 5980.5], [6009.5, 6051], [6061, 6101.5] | -1.3 angstroms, 1.21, 1.56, 1.71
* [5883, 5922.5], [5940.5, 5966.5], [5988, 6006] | -0.9 angstroms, 0.894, 1.21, 1.42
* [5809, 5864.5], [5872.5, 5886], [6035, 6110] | 4.1 angstroms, 1.54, 1.09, 1.68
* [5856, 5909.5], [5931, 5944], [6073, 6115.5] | -0.3 angstroms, 1.01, 1.22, 1.74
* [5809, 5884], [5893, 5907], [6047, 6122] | 6.5 angstroms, 1.44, 0.804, 1.7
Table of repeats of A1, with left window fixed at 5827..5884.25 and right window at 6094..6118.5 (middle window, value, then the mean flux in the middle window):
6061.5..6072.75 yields 0.05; 1.64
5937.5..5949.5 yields 0.22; 1.26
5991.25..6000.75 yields 0.10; 1.46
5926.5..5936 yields 0.28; 1.17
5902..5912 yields 0.37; 1.05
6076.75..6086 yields 0.06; 1.64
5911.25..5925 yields 0.34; 1.09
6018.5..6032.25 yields 0.07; 1.54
